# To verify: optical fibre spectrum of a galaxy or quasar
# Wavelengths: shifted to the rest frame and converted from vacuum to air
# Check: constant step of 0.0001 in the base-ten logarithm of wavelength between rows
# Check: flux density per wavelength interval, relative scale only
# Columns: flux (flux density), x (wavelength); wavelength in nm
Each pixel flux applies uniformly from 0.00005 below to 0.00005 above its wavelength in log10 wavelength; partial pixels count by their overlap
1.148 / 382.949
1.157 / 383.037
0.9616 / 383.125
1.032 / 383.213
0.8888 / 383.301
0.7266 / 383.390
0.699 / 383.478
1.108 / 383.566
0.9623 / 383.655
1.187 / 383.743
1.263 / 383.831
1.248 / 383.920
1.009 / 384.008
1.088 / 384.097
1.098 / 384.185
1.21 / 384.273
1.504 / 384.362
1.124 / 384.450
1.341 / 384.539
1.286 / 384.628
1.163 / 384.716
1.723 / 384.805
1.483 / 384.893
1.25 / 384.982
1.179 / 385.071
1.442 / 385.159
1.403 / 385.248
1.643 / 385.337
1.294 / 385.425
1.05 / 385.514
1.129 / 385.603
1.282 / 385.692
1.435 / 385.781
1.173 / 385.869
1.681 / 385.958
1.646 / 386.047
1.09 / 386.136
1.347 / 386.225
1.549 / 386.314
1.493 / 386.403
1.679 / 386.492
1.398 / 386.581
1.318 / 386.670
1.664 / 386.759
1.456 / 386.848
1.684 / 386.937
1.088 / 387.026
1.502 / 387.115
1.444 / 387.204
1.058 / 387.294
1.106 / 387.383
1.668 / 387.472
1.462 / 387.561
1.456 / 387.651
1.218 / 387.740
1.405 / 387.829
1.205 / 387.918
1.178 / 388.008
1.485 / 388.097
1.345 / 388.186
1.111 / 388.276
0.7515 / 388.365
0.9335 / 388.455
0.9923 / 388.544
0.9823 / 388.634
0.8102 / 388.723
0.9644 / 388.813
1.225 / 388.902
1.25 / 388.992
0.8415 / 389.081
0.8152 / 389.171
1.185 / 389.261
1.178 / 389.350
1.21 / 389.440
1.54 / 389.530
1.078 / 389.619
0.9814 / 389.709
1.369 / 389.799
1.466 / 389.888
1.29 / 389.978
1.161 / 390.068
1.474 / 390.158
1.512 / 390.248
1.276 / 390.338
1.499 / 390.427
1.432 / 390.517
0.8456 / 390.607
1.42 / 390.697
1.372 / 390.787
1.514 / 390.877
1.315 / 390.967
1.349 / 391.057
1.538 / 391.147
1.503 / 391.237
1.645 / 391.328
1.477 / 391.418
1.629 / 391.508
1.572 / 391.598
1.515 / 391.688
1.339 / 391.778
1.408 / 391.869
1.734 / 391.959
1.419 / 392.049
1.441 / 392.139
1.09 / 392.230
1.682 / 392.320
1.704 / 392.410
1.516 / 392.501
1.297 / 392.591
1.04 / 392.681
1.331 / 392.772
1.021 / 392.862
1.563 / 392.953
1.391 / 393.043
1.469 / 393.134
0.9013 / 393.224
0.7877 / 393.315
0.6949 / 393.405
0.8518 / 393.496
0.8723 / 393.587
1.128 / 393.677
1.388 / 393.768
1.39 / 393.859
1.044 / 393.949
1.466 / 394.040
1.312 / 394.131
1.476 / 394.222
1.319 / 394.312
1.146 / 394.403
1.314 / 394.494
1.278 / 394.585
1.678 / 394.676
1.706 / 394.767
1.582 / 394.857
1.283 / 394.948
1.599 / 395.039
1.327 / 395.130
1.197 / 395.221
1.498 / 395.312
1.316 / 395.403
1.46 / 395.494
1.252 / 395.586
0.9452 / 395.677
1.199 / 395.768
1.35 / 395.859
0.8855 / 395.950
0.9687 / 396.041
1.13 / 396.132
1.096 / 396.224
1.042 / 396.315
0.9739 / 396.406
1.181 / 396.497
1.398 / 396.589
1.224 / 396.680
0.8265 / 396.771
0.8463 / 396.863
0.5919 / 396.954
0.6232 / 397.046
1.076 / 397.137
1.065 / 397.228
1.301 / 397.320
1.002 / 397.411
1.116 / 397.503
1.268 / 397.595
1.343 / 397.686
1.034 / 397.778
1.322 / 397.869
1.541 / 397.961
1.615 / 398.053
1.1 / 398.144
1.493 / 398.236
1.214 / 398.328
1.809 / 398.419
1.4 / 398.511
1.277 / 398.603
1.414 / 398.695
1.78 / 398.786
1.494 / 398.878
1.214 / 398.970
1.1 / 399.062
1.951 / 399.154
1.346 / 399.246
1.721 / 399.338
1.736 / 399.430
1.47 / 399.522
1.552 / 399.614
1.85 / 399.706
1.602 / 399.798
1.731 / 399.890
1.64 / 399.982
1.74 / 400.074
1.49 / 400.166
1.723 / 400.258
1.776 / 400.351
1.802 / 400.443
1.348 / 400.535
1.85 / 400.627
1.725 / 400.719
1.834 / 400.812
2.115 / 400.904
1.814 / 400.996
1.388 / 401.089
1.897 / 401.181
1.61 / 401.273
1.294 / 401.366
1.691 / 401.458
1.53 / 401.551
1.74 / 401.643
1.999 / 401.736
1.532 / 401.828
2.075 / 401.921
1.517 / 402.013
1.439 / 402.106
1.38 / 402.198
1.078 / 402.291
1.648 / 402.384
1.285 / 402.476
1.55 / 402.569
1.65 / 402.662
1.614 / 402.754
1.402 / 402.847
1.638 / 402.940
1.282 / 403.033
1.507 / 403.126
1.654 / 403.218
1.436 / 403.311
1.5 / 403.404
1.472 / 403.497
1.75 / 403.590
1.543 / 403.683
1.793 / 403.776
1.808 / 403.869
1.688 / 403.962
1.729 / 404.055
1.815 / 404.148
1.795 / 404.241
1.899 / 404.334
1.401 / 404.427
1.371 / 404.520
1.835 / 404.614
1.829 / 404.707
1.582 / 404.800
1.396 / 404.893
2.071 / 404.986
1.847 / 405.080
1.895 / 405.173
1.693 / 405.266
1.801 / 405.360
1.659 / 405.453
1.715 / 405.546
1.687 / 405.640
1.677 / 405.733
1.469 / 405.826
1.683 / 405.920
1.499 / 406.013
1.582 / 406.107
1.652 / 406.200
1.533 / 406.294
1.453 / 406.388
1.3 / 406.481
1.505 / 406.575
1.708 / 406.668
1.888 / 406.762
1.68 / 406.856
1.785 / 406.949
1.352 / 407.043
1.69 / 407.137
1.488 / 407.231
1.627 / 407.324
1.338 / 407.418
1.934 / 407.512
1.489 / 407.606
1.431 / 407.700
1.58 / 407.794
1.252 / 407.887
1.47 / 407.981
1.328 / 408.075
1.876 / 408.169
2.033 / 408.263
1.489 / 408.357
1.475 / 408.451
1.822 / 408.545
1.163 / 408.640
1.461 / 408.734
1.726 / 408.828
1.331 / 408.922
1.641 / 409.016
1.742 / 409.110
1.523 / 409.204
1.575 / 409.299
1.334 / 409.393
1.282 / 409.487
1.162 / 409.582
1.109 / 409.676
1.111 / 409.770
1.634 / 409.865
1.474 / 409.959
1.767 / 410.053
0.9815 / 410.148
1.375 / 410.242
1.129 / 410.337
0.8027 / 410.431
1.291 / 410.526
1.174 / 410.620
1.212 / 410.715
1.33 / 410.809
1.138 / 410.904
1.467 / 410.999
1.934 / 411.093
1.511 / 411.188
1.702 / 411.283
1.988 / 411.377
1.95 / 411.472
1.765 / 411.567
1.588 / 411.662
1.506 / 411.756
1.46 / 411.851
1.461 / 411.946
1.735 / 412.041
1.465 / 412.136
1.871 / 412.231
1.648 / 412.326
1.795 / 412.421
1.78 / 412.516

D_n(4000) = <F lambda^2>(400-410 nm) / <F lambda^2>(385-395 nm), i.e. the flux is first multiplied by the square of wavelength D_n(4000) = 1.3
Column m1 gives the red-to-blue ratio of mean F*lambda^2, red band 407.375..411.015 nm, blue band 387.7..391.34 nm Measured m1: 1.3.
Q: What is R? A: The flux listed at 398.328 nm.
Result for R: 1.214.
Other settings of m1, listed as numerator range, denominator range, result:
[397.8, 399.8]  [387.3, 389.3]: 1.37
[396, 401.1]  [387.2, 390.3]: 1.22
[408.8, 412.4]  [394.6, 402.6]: 1.10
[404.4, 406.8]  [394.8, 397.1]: 1.50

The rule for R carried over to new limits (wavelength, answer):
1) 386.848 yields 1.456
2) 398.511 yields 1.4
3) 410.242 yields 1.375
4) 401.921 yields 2.075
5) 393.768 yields 1.388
